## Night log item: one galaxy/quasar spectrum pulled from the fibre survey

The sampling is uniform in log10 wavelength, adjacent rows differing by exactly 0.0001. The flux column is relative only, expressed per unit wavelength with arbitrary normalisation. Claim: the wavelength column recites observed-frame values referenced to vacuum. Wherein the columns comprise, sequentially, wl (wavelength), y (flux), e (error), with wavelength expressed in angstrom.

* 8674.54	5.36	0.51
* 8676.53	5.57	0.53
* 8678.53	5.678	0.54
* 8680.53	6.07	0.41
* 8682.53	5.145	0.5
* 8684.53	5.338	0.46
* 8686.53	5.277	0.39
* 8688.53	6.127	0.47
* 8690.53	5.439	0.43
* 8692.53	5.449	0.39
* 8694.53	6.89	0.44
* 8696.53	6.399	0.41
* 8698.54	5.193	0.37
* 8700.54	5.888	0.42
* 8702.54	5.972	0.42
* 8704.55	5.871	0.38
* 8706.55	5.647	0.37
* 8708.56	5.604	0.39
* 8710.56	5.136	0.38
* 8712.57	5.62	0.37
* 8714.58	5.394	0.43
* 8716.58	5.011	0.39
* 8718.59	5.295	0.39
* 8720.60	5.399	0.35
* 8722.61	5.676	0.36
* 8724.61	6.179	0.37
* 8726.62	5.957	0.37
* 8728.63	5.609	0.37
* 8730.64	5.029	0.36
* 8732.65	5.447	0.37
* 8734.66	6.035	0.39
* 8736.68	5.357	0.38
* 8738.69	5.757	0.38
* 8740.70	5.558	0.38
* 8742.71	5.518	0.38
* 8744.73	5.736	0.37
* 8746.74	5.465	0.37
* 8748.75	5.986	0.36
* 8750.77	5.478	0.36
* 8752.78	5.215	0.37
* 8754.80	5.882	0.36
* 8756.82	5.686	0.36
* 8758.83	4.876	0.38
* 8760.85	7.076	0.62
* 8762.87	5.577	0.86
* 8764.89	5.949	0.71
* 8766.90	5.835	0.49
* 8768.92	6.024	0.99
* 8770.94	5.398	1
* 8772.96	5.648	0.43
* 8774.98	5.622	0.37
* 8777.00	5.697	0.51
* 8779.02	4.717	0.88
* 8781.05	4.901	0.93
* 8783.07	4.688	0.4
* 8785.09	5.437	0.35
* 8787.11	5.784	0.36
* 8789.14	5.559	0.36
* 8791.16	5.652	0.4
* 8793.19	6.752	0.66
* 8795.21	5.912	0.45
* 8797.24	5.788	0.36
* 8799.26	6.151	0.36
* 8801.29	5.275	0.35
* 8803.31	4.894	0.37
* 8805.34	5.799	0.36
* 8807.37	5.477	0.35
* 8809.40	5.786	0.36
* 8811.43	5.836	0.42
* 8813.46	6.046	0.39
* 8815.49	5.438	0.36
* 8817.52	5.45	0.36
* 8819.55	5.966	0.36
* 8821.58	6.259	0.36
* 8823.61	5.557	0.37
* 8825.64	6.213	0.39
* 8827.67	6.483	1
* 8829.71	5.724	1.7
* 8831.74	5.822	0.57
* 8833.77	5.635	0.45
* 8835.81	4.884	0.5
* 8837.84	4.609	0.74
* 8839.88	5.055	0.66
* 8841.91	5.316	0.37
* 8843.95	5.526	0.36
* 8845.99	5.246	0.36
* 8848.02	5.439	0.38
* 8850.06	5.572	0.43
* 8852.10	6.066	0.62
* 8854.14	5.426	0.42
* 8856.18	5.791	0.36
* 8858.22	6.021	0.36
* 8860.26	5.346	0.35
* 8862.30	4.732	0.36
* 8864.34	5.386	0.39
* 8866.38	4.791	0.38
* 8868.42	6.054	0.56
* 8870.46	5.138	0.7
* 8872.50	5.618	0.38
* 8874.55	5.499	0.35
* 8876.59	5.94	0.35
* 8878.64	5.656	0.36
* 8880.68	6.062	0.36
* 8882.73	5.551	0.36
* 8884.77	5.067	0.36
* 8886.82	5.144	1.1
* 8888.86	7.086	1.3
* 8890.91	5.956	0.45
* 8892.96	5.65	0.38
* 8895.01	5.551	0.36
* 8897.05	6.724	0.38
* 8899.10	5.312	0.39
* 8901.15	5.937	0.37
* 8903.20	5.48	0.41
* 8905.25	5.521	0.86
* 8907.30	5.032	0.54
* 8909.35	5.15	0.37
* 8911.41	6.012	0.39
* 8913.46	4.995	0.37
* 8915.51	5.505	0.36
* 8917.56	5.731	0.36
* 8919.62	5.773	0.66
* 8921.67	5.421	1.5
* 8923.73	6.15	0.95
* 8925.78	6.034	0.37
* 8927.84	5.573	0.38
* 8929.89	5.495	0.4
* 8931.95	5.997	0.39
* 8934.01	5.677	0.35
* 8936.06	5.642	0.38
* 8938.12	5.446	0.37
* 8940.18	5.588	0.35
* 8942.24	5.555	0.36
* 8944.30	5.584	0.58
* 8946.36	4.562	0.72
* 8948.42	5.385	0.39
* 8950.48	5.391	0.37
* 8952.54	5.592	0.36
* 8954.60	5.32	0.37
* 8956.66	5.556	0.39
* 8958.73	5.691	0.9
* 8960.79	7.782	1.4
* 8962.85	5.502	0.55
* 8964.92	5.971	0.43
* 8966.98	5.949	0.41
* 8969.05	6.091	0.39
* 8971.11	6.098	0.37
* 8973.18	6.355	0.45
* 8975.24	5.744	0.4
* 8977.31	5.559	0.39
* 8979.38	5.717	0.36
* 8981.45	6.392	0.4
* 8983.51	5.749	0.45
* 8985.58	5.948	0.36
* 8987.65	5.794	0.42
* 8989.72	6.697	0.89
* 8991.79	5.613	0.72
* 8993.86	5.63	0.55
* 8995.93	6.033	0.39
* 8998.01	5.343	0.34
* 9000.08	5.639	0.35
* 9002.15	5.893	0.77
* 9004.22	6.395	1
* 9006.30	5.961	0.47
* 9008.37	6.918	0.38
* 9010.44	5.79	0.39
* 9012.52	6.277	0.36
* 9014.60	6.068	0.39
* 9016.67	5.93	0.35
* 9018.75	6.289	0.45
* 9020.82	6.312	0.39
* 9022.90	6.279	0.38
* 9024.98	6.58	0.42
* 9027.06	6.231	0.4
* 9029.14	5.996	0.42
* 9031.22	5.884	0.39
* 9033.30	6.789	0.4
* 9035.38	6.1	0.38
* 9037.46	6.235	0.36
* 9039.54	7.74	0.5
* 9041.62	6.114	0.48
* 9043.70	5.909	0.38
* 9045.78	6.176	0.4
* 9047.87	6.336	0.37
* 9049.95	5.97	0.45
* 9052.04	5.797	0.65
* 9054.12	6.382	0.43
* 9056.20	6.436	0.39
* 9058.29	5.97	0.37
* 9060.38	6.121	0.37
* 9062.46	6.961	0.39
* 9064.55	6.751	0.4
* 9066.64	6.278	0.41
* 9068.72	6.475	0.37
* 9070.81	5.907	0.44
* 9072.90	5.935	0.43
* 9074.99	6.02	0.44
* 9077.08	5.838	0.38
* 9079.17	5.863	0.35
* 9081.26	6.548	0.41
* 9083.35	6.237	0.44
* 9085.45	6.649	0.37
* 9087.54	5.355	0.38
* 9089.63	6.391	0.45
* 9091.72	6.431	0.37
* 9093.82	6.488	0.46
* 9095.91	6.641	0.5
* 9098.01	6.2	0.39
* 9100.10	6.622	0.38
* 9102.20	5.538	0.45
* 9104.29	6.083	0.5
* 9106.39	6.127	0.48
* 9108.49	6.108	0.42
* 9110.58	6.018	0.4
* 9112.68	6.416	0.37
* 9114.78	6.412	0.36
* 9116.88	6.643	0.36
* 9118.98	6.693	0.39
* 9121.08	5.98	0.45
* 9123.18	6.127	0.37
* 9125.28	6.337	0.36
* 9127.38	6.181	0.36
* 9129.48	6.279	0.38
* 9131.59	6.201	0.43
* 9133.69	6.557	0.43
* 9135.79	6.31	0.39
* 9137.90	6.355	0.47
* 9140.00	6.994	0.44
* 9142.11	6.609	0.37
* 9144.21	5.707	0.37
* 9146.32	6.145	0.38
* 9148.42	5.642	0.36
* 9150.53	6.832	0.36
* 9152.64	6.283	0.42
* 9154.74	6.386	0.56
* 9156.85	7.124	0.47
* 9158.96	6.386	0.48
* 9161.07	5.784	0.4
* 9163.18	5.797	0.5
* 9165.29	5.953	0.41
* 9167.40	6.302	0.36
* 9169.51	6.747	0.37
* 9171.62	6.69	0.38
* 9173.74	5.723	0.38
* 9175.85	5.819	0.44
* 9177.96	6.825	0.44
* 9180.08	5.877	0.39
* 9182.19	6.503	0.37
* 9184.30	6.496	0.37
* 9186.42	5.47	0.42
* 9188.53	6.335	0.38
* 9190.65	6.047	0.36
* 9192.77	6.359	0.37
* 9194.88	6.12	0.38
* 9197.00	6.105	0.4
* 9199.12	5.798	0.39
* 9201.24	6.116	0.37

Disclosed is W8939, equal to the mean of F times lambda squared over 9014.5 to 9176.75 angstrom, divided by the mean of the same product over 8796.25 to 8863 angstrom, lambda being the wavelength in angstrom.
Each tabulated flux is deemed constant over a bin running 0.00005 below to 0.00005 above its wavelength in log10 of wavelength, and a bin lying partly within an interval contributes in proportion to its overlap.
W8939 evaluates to 1.19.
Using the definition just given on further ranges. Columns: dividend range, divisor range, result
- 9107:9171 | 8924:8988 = 1.14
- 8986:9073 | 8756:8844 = 1.16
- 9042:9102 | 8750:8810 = 1.18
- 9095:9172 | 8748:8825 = 1.20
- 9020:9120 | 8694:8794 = 1.20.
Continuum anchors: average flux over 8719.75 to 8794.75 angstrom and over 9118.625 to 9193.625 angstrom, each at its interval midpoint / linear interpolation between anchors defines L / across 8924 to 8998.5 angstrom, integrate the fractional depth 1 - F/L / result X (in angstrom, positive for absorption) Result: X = 2.1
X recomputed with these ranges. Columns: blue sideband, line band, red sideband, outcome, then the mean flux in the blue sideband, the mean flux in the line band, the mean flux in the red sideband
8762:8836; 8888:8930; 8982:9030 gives 1.2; 5.67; 5.72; 6.06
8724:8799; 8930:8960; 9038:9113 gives 2.4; 5.64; 5.52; 6.24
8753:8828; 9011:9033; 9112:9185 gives -0.4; 5.69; 6.19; 6.32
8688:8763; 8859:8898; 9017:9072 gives 2.2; 5.67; 5.63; 6.3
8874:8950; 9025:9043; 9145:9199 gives -1.5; 5.63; 6.39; 6.22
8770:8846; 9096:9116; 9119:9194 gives -0.1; 5.58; 6.2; 6.27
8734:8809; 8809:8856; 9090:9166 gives 0.9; 5.62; 5.62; 6.29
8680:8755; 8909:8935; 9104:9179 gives 1.2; 5.63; 5.67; 6.3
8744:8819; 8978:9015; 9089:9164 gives 0.4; 5.64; 5.99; 6.3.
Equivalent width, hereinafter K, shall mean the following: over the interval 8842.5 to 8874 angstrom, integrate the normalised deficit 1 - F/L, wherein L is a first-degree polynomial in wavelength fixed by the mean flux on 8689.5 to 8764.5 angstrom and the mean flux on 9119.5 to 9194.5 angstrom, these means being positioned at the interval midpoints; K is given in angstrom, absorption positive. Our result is 2.0 angstrom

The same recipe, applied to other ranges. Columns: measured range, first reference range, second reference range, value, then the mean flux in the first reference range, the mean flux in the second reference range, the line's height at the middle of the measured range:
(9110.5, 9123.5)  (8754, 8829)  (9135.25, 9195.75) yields -0.4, 5.7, 6.26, 6.19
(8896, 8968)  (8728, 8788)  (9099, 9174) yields 2.9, 5.57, 6.29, 5.9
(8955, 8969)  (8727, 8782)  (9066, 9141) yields -0.1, 5.6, 6.26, 5.99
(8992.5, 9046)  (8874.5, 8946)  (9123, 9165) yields -1.9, 5.66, 6.3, 5.96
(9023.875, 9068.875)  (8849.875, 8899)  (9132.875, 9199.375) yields -2.4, 5.65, 6.26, 6.01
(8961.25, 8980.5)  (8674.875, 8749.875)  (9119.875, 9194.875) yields 0.2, 5.64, 6.26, 6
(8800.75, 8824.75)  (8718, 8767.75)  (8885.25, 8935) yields 0.1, 5.67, 5.7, 5.68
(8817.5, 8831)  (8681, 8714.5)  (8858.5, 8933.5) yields -0.8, 5.68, 5.62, 5.64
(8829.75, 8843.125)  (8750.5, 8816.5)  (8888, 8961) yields 0.9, 5.63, 5.66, 5.64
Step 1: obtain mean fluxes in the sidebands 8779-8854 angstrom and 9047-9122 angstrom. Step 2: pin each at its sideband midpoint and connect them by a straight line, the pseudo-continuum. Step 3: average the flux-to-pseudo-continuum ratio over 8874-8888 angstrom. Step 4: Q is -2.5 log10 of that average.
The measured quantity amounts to 0.03 mag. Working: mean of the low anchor 5.6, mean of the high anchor 6.24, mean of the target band 5.58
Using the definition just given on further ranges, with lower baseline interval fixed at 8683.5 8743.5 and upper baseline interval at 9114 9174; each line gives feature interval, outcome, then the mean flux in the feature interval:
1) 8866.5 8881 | 0.05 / 5.64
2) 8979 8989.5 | 0.01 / 6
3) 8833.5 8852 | 0.11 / 5.28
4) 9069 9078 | 0.04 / 5.97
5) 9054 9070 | -0.04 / 6.42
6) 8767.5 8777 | 0.01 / 5.68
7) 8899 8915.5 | 0.10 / 5.44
